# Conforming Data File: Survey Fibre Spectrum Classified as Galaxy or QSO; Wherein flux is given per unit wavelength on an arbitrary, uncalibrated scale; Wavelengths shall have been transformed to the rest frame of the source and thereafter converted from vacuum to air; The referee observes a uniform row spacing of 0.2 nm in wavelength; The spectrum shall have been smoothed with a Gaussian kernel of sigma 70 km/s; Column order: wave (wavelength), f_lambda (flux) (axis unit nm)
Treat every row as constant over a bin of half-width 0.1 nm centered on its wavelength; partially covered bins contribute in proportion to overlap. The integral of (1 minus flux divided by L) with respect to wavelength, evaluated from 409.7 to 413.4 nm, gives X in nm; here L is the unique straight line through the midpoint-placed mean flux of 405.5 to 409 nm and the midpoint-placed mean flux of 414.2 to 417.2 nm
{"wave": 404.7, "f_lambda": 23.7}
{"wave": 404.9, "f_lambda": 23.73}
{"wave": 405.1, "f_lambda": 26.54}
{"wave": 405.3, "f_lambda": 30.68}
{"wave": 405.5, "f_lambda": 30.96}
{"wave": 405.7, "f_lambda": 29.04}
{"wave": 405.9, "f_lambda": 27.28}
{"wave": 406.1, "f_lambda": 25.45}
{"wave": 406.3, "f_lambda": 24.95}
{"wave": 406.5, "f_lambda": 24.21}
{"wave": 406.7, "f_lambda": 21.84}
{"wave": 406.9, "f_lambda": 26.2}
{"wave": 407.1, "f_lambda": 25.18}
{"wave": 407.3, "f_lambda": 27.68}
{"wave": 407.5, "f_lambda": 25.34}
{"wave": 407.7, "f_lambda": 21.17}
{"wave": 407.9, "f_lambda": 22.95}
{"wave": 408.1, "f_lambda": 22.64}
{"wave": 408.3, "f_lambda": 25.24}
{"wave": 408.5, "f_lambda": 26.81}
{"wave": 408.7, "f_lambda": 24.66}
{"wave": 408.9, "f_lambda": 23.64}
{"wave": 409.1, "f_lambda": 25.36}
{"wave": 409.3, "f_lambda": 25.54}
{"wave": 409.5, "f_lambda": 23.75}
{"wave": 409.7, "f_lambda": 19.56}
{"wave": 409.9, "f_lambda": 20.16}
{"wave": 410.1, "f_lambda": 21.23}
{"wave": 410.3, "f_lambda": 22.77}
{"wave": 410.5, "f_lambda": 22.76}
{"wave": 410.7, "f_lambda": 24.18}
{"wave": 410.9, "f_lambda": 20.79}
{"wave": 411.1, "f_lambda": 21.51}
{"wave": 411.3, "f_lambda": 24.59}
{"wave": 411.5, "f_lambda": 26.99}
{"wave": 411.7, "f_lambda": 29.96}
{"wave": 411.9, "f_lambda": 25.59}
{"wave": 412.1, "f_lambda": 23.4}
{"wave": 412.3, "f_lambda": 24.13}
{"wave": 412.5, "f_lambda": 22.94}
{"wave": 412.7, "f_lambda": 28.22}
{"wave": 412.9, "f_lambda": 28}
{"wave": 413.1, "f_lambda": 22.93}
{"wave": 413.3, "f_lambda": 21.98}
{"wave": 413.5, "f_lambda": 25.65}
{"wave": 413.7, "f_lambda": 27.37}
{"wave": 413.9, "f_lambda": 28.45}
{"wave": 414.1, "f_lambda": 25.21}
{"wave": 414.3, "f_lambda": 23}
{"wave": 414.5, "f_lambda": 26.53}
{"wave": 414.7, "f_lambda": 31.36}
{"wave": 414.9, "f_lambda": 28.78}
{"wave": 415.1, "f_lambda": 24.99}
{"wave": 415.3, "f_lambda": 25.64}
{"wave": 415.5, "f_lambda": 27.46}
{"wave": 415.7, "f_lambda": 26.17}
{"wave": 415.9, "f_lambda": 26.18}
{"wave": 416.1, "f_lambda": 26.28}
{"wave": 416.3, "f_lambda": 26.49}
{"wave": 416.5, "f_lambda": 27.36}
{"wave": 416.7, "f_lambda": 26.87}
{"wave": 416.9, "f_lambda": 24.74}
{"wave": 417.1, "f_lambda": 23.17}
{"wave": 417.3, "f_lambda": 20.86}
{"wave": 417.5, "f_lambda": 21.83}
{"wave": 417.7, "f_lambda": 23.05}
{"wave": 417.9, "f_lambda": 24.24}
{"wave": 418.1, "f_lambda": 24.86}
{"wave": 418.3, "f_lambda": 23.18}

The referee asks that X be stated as 0.27 nm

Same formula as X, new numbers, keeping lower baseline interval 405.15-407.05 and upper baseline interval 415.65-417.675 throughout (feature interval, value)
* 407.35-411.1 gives 0.415 nm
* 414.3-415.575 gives -0.097 nm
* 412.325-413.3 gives 0.019 nm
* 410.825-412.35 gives 0.062 nm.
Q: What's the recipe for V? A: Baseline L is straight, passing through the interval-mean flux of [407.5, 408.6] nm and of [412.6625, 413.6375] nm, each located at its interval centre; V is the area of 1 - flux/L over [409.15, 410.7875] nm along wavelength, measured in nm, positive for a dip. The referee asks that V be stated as 0.12 nm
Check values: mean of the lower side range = 23.9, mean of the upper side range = 25.2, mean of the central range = 22.6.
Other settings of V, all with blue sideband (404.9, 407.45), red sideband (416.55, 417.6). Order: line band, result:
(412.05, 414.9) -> -0.14 nm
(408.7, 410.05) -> 0.14 nm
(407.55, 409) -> 0.11 nm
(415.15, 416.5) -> -0.13 nm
